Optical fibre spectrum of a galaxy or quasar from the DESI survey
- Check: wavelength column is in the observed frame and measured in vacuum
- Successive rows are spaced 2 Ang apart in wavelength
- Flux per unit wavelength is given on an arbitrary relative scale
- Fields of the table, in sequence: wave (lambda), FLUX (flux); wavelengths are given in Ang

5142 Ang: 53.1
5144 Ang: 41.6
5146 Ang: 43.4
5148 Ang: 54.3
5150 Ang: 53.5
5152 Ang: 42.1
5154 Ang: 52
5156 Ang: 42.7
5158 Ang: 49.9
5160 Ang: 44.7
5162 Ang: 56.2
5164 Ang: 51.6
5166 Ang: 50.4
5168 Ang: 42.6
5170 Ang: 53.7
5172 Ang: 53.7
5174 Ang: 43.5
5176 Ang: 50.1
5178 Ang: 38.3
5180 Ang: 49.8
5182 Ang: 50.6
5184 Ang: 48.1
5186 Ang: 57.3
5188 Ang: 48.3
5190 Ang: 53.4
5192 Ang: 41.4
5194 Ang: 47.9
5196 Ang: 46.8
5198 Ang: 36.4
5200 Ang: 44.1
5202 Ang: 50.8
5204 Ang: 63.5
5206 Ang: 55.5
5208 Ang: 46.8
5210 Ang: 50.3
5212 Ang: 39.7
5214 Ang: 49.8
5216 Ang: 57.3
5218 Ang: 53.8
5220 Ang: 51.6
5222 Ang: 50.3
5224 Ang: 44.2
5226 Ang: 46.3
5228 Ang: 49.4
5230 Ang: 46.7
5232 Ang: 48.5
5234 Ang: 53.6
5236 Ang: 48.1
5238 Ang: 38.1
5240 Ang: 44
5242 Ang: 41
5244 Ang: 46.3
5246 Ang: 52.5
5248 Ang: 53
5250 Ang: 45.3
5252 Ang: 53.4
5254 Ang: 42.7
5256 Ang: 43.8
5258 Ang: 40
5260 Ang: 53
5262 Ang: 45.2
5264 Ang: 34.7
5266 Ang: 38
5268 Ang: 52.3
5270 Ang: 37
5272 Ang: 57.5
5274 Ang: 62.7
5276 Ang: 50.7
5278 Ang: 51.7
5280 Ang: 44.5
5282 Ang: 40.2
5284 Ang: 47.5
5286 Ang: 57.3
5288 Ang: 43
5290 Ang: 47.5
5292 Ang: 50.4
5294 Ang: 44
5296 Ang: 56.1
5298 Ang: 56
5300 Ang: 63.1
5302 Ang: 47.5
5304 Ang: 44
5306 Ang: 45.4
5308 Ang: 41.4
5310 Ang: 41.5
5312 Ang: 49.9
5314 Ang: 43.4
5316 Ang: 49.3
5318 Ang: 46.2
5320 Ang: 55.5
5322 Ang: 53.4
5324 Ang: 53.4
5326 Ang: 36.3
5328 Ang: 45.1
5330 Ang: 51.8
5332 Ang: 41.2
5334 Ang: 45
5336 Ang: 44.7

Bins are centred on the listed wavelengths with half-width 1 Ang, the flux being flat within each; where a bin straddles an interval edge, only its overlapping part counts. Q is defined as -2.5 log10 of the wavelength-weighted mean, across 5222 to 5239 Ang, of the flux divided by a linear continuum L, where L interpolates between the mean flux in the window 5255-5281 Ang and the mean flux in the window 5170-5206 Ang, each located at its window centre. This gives 0.02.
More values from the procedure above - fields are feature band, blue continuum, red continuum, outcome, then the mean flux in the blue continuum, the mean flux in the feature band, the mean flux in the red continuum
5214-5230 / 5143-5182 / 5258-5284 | -0.06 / 48.2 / 50.1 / 47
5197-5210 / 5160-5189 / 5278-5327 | -0.01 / 49.4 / 49.6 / 48.3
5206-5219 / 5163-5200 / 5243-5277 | -0.05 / 47.9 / 50.1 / 47.5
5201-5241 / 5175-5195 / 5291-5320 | -0.02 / 48.5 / 49.4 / 48.7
